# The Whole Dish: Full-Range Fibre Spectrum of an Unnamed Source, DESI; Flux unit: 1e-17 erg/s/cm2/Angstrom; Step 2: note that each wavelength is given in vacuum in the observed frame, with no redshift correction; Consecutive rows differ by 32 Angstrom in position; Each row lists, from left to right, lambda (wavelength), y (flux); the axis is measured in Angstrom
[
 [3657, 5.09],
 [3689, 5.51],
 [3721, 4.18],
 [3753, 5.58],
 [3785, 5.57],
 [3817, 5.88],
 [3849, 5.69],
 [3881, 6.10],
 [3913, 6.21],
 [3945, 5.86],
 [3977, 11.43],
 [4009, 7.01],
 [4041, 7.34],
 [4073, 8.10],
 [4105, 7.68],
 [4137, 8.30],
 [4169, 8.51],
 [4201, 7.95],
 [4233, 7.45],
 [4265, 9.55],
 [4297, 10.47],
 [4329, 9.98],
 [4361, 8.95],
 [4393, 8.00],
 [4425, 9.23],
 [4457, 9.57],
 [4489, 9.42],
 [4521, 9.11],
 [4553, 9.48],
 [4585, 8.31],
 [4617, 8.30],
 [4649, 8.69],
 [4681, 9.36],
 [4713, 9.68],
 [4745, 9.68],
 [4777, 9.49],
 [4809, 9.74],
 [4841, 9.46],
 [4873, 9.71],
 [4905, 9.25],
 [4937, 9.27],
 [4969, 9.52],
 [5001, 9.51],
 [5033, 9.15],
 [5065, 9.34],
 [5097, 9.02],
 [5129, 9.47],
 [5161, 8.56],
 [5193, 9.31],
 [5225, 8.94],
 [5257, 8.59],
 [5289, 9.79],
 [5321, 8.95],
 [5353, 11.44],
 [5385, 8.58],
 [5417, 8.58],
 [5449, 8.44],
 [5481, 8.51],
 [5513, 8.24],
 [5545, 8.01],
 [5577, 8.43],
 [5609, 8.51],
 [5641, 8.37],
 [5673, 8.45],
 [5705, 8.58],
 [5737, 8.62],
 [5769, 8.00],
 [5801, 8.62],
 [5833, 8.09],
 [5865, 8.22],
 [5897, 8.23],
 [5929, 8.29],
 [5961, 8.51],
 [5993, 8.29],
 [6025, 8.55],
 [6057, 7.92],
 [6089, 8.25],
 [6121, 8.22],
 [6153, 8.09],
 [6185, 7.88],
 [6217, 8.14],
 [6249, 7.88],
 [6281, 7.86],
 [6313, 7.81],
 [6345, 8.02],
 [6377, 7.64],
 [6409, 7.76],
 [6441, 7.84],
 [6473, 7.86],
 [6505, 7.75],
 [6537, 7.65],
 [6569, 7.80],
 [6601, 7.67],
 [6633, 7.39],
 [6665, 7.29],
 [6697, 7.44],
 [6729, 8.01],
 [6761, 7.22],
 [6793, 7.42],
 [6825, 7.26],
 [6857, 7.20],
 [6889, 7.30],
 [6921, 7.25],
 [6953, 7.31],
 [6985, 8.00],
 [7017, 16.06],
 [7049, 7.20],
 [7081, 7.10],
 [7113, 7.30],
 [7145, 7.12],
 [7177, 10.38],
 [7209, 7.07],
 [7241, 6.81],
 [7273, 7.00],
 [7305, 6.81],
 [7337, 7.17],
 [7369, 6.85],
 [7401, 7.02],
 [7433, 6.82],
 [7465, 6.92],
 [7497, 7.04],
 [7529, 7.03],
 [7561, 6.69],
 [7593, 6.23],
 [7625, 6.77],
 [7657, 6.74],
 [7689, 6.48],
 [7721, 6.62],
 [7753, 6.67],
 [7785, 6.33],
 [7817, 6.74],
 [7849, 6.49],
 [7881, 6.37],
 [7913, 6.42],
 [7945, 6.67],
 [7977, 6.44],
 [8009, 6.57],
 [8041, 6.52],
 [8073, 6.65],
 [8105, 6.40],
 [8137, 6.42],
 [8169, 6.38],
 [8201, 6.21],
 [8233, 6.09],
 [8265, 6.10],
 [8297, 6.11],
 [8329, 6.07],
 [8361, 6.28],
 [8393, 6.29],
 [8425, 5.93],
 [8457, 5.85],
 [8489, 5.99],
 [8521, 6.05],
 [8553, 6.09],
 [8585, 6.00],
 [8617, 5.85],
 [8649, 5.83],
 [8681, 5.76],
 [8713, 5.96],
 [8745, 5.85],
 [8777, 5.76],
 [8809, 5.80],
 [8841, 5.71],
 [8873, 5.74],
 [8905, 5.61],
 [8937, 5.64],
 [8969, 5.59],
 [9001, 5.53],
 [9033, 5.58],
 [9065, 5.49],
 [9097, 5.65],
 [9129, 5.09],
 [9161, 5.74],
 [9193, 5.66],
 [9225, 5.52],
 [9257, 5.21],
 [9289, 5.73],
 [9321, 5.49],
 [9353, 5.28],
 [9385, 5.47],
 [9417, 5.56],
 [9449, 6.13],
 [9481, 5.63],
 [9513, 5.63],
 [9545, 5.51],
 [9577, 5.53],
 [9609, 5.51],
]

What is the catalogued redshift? 0.067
